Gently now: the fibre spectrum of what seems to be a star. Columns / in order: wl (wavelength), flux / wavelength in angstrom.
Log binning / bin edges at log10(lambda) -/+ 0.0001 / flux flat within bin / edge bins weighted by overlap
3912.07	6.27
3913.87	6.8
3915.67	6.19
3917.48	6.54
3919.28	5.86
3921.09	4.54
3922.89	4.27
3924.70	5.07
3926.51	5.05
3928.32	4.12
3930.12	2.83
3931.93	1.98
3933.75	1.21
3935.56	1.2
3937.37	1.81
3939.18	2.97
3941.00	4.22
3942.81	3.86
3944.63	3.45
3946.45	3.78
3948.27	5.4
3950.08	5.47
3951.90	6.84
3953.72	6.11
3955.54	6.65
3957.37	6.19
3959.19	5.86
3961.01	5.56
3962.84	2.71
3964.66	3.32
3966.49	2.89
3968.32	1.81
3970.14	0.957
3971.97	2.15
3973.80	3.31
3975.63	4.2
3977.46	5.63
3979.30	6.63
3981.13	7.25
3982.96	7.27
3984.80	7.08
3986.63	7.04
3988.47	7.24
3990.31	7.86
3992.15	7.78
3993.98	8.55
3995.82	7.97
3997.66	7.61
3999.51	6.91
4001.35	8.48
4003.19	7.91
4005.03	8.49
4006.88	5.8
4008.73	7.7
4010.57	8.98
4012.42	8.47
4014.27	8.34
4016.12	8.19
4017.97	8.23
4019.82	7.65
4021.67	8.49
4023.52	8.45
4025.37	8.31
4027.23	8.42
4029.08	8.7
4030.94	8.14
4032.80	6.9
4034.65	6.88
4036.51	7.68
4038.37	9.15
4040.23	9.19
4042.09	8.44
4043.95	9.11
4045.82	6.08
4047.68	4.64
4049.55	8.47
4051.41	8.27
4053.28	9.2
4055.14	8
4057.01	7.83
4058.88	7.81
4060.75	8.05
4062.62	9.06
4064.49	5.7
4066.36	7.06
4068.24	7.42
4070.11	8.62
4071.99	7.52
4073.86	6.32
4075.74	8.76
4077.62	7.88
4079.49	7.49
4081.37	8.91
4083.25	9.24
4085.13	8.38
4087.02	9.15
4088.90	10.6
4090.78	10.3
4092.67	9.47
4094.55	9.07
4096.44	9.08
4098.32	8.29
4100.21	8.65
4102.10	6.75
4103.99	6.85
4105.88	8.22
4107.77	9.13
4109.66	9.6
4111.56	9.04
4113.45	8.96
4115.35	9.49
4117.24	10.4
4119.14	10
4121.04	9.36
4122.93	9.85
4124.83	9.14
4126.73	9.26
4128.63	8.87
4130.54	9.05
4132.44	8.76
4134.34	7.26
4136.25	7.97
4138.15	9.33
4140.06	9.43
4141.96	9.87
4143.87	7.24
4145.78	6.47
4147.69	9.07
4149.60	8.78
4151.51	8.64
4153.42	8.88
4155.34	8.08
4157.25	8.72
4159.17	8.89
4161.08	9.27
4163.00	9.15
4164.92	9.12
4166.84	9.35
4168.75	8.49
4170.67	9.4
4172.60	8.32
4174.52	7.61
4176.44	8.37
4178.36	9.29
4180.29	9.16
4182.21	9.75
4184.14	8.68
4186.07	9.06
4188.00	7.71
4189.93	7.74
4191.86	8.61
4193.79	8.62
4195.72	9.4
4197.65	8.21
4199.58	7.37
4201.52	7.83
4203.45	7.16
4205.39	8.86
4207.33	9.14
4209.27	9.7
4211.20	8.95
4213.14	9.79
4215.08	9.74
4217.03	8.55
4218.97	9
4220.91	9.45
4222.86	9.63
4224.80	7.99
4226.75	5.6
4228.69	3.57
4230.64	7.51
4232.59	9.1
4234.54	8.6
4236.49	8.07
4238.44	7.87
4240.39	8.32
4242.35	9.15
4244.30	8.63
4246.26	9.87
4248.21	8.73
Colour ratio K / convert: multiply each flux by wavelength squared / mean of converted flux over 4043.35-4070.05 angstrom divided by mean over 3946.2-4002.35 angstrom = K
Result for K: 1.4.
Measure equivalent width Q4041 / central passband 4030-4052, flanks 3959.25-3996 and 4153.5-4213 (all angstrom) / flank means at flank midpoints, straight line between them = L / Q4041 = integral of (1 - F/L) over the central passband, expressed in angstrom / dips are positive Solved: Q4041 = -4.8 angstrom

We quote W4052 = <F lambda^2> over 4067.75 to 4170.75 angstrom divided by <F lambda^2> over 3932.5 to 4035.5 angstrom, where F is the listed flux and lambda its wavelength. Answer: 1.54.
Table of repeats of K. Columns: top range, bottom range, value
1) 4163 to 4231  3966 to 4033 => 1.34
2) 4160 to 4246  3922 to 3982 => 2.36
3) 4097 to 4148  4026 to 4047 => 1.14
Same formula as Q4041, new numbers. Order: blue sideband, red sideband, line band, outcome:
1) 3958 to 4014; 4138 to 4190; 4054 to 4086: -2.3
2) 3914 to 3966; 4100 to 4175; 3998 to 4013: -5.0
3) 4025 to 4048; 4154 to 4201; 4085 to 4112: -2.0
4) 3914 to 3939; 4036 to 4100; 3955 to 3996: 0.6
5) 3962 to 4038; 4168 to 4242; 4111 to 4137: -4.5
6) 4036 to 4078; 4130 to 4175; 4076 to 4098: -2.5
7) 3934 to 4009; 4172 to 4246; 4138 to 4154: -2.0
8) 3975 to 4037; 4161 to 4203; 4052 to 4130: -4.7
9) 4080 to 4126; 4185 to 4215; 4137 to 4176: 0.4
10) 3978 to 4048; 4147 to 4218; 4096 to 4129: -2.3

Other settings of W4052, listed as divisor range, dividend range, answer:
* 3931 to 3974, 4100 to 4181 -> 2.57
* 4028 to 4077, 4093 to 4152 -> 1.16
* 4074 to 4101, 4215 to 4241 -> 0.97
